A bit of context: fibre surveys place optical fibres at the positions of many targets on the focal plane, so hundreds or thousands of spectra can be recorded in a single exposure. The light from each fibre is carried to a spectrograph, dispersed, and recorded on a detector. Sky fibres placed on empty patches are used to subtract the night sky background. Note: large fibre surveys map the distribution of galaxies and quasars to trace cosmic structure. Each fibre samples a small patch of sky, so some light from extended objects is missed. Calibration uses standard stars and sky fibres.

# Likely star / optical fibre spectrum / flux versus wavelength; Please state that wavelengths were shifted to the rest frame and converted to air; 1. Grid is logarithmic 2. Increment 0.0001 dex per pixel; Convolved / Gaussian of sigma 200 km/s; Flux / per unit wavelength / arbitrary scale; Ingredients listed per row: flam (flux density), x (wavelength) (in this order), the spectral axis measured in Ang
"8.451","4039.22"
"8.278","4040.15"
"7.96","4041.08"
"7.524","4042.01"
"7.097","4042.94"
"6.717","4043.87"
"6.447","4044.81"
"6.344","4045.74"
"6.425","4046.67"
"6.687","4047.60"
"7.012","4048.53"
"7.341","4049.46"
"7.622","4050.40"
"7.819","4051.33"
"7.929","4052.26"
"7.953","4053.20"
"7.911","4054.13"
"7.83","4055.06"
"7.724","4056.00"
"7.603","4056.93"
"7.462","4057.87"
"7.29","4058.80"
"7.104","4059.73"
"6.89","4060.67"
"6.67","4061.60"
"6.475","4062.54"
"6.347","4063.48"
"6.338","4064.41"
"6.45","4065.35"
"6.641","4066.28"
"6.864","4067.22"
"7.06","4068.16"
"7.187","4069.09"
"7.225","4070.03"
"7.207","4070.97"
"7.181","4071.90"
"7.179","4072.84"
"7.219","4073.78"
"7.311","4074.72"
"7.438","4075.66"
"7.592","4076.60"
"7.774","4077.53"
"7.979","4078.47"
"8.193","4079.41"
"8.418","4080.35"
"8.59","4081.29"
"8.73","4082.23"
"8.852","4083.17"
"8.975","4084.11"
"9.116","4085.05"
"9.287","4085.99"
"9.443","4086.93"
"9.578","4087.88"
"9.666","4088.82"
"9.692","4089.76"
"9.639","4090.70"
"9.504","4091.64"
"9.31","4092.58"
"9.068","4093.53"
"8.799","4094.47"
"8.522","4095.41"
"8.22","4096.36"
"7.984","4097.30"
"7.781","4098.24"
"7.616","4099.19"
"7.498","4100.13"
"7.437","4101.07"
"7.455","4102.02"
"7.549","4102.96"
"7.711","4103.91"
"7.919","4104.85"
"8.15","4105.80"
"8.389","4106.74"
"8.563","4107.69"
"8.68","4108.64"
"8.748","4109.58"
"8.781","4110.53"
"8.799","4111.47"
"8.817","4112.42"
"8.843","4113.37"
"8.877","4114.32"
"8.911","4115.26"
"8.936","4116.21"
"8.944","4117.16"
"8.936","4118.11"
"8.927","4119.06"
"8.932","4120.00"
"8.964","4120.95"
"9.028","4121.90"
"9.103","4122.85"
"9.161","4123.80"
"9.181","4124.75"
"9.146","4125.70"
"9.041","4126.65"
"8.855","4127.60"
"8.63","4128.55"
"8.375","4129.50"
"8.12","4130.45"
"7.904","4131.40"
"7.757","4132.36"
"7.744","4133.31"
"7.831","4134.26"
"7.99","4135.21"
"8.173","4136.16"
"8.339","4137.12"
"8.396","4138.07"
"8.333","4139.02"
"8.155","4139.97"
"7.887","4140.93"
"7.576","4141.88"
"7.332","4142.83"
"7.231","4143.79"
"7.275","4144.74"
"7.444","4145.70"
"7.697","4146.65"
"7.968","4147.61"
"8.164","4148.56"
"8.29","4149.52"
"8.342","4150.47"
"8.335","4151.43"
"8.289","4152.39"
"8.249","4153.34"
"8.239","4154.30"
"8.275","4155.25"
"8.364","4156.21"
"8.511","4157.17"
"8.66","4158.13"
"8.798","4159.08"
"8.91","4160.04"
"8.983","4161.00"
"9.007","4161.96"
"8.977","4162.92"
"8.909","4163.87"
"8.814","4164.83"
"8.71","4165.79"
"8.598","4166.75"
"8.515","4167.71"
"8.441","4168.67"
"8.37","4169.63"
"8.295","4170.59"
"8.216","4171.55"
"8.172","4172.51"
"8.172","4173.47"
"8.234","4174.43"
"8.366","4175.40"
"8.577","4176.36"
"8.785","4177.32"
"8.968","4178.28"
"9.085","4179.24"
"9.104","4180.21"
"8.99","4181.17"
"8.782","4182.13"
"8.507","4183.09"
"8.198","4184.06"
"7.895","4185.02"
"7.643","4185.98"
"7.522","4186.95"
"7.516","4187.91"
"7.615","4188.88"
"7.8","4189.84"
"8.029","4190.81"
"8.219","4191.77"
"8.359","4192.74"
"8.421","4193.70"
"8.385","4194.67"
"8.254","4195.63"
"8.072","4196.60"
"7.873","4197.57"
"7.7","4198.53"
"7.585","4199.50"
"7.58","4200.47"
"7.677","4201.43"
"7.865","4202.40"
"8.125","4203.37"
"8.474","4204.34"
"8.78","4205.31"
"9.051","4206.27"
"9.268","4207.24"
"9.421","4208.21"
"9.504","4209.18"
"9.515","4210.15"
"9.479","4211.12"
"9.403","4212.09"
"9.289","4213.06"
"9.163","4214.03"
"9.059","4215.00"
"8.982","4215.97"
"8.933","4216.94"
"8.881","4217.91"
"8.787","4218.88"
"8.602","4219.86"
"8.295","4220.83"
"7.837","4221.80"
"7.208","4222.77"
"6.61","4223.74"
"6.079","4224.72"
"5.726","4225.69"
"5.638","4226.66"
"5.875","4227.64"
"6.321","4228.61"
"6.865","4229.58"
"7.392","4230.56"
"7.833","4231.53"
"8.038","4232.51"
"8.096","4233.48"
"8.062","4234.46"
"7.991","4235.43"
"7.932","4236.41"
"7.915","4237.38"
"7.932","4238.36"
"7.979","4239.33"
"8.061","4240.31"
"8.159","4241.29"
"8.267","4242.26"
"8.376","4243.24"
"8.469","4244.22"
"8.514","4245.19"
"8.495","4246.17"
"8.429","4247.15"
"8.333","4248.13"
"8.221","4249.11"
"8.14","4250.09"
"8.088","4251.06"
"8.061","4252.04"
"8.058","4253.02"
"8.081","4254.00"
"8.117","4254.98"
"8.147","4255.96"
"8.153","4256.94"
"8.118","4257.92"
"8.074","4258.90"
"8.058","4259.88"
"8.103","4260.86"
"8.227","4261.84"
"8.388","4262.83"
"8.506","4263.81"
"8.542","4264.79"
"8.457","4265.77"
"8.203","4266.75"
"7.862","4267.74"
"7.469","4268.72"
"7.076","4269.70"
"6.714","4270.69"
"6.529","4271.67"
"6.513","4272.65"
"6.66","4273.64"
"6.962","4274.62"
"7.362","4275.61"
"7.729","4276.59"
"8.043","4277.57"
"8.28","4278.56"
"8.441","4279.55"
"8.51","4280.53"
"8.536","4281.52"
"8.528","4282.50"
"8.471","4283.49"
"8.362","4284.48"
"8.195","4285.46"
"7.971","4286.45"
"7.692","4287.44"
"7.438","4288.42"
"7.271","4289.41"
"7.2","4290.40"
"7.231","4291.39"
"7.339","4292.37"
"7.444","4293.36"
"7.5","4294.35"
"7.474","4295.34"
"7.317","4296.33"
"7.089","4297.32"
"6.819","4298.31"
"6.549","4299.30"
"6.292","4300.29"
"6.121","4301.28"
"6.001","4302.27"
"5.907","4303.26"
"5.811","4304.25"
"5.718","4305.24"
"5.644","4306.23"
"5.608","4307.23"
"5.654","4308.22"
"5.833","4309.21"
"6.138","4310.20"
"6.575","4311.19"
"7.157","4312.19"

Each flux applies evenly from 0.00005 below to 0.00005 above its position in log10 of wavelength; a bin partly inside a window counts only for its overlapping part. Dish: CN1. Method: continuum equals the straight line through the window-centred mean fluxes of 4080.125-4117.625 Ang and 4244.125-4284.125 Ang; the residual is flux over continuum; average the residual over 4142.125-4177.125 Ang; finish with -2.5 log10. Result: 0.01 mag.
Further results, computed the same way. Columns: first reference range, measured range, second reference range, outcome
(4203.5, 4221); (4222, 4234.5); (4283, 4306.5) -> 0.25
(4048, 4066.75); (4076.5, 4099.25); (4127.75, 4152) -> -0.17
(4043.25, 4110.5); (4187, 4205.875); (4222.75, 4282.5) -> -0.03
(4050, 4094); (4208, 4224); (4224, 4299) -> -0.13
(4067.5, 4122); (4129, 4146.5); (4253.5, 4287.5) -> 0.05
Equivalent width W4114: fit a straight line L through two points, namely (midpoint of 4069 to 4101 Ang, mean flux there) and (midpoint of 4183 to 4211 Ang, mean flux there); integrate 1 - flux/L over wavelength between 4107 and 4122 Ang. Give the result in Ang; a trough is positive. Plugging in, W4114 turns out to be -0.9 Ang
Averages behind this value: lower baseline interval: 8.35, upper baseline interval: 8.25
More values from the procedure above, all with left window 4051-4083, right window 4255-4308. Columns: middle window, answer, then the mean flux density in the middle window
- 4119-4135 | -2.6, 8.61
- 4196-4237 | -3.5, 8.07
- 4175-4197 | -2.6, 8.31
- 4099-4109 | -0.7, 7.91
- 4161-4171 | -1.7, 8.68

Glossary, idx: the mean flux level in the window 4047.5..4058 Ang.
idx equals 7.61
